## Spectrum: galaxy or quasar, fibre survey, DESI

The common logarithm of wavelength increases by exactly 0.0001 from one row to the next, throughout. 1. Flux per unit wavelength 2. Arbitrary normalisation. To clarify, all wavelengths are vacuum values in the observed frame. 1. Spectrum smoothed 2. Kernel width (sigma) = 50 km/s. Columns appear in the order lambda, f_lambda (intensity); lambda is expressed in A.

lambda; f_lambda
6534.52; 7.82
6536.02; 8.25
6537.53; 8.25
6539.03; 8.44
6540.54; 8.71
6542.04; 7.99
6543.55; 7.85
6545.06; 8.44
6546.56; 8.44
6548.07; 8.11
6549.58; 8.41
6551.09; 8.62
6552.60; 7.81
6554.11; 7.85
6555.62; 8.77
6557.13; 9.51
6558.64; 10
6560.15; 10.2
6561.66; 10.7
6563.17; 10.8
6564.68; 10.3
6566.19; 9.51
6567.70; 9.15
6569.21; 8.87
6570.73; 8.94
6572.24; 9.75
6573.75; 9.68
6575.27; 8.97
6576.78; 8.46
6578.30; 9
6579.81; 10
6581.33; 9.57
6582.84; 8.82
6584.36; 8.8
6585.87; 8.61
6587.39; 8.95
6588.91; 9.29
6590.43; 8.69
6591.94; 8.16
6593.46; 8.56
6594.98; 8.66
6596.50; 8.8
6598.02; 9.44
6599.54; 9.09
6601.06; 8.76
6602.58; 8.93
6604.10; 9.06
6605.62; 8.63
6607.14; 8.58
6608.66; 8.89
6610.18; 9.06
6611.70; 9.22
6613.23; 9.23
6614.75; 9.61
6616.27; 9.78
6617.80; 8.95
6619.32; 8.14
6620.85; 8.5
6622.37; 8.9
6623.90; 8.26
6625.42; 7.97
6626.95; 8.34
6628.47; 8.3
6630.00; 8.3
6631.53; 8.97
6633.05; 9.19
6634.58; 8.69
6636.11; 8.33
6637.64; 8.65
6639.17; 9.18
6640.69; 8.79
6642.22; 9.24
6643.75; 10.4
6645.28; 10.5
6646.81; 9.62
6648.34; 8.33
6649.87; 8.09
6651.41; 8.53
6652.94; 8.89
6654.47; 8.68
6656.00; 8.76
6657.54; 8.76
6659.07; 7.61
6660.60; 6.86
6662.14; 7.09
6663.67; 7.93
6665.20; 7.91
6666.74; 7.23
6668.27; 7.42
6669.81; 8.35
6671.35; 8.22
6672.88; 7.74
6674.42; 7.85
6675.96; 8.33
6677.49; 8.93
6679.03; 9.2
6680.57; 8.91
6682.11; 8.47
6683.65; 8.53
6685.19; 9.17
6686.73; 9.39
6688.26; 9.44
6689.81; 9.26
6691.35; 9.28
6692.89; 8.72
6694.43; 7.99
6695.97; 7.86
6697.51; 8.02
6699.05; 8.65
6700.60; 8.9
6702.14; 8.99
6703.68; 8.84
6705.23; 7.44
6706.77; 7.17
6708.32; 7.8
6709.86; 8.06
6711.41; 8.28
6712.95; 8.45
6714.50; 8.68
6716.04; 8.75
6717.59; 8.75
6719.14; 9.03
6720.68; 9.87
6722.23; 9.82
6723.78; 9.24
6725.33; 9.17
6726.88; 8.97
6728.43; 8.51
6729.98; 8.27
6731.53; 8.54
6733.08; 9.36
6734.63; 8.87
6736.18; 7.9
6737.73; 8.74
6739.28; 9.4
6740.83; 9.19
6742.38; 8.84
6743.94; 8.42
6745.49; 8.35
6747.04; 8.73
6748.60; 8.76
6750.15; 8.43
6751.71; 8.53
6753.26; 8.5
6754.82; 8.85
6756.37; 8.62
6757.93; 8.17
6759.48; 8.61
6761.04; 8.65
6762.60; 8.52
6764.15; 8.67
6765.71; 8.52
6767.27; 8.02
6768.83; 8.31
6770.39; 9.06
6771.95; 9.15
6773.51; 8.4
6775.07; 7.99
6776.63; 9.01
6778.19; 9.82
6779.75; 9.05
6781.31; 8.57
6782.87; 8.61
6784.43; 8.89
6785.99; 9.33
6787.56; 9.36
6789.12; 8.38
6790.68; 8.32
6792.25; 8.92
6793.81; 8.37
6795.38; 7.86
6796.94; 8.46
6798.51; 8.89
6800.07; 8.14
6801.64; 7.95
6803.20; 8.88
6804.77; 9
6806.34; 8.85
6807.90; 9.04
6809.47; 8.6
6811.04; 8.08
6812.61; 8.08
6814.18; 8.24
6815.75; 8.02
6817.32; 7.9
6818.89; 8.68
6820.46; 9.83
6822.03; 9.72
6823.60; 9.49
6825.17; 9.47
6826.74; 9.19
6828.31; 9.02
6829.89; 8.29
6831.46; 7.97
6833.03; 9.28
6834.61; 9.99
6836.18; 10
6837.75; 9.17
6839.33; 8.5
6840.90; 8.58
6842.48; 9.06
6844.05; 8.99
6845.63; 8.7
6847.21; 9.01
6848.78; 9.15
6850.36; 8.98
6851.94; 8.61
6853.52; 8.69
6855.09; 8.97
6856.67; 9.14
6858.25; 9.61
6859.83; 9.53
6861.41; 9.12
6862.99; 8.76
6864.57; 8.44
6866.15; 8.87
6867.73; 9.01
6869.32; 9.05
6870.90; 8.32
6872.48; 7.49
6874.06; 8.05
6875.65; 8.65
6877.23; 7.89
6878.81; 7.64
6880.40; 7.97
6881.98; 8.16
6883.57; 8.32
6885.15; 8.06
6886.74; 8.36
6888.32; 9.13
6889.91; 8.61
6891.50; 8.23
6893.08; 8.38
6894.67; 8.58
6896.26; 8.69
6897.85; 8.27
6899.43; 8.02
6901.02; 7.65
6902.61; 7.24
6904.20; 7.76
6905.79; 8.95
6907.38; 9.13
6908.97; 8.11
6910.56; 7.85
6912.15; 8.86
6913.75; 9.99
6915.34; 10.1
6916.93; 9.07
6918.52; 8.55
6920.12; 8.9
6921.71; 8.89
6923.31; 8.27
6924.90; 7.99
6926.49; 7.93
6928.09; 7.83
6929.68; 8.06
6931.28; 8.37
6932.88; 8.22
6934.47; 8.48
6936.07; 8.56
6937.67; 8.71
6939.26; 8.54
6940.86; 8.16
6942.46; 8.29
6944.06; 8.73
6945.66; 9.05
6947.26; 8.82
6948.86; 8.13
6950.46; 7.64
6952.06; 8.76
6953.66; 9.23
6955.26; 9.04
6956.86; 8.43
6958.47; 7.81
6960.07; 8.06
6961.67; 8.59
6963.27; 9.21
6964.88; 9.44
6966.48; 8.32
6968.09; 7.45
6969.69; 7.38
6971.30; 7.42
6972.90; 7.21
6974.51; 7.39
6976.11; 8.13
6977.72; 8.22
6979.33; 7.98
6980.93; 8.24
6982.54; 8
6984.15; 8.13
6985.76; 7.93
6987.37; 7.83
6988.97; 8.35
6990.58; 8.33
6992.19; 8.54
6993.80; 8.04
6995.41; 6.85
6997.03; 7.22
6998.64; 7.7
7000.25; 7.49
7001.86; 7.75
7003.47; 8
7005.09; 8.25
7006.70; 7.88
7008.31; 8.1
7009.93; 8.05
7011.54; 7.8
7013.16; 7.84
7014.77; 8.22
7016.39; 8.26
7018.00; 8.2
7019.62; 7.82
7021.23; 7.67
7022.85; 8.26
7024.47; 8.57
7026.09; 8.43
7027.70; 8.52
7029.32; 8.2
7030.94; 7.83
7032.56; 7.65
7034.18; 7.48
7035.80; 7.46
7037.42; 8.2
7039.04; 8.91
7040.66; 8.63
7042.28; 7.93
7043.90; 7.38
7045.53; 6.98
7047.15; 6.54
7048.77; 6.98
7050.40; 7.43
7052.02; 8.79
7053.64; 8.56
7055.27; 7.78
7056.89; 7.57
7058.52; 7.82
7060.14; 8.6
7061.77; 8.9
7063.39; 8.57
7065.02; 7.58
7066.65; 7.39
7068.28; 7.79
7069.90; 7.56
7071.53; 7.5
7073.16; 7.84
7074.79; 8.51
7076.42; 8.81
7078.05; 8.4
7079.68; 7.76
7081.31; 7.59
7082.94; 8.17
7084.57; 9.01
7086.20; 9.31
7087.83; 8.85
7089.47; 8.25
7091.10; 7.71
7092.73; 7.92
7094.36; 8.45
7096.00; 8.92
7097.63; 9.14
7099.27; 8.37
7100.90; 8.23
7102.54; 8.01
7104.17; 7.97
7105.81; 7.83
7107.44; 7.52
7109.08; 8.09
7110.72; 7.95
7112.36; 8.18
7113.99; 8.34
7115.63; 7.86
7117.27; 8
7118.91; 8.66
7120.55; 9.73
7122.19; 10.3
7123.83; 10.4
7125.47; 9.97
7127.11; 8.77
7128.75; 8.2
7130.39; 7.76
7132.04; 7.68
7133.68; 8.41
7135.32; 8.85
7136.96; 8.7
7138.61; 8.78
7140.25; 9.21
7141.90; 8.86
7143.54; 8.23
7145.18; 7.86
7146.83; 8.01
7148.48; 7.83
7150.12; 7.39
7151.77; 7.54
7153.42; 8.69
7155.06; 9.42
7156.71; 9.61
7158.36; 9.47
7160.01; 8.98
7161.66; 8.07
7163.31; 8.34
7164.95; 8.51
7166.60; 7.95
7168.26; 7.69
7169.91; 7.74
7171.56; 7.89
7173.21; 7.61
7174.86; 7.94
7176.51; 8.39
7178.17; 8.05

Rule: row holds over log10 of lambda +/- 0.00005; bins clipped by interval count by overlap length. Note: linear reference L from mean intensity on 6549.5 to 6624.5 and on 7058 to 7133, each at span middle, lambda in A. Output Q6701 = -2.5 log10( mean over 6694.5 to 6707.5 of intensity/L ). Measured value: 0.09 mag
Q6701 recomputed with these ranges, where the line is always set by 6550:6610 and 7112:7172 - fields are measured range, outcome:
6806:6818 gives 0.07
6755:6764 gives 0.05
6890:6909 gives 0.07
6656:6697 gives 0.08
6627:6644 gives 0.02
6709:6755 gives 0.02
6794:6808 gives 0.04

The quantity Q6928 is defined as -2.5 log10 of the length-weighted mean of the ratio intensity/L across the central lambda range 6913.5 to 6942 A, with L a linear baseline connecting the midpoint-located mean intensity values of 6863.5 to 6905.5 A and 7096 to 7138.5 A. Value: -0.03 mag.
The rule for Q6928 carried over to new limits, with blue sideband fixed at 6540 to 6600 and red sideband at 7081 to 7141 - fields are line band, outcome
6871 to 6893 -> 0.07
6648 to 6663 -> 0.10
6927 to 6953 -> 0.04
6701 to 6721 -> 0.05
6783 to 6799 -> 0.02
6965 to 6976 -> 0.13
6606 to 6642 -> 0.02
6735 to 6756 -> 0.02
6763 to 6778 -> 0.03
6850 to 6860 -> -0.04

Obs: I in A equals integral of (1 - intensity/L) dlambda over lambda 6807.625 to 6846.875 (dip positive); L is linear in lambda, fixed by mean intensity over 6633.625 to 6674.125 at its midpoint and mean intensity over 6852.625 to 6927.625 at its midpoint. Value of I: -1.7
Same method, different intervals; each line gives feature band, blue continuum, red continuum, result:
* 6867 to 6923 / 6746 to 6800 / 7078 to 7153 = 0.7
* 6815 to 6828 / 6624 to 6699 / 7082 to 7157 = -0.8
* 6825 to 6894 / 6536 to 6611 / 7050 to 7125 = -1.0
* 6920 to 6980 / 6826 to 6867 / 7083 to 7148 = 3.4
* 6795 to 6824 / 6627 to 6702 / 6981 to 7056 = -1.1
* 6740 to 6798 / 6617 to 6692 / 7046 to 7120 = -1.4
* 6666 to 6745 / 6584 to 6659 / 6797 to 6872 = 2.1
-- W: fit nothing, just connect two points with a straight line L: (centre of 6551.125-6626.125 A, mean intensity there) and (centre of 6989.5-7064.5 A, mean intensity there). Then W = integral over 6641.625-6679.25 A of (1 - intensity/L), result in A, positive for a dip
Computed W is 2.0 A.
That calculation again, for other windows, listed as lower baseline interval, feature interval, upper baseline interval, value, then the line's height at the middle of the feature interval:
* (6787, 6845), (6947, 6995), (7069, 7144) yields 2.3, 8.6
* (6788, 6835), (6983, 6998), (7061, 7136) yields 1.0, 8.49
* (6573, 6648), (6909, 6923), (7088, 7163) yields -0.4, 8.68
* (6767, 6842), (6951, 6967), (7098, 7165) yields -0.1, 8.65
